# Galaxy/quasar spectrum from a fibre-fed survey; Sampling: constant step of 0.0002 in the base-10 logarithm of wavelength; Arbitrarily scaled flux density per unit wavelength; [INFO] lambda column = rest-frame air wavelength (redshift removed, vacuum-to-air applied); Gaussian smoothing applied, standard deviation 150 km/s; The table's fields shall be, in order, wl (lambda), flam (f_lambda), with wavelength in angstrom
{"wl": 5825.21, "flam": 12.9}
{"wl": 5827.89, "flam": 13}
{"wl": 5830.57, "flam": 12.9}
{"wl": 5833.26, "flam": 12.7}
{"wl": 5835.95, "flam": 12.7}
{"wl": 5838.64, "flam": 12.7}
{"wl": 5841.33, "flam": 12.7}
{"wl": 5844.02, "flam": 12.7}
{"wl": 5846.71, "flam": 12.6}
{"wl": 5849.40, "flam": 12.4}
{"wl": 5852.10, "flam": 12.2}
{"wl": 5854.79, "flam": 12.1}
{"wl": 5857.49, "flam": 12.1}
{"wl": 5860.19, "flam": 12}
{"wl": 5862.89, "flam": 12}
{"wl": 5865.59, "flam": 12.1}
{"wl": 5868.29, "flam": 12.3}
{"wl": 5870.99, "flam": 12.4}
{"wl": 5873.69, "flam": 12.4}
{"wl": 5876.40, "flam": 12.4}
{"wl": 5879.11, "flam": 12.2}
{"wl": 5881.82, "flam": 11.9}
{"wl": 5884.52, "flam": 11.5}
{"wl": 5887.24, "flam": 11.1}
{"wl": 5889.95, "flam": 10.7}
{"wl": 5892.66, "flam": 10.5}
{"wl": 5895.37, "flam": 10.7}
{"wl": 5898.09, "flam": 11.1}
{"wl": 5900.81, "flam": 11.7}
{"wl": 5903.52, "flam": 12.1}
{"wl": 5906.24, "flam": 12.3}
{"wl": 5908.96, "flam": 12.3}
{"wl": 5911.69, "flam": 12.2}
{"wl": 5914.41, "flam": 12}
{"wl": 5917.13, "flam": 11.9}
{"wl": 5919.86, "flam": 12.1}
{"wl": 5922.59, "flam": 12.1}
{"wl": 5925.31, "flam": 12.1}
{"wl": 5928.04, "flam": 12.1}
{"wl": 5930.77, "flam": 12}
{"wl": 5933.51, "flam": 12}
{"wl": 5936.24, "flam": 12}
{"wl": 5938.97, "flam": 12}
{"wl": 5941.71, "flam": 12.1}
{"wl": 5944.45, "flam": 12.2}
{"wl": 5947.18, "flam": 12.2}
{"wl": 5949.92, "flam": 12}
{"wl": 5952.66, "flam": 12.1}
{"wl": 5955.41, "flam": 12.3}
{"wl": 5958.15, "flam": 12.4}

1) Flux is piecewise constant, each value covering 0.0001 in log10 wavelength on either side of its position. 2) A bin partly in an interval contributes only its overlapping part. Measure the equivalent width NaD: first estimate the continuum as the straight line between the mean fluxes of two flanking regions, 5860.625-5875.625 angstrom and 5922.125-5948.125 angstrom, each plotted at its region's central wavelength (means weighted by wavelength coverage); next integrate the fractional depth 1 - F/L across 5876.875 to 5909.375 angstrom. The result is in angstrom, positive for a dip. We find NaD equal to 1.8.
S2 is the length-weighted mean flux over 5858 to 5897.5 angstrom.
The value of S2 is 11.7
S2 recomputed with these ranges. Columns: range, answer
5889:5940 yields 11.8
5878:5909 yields 11.5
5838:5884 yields 12.3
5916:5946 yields 12.1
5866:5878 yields 12.4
